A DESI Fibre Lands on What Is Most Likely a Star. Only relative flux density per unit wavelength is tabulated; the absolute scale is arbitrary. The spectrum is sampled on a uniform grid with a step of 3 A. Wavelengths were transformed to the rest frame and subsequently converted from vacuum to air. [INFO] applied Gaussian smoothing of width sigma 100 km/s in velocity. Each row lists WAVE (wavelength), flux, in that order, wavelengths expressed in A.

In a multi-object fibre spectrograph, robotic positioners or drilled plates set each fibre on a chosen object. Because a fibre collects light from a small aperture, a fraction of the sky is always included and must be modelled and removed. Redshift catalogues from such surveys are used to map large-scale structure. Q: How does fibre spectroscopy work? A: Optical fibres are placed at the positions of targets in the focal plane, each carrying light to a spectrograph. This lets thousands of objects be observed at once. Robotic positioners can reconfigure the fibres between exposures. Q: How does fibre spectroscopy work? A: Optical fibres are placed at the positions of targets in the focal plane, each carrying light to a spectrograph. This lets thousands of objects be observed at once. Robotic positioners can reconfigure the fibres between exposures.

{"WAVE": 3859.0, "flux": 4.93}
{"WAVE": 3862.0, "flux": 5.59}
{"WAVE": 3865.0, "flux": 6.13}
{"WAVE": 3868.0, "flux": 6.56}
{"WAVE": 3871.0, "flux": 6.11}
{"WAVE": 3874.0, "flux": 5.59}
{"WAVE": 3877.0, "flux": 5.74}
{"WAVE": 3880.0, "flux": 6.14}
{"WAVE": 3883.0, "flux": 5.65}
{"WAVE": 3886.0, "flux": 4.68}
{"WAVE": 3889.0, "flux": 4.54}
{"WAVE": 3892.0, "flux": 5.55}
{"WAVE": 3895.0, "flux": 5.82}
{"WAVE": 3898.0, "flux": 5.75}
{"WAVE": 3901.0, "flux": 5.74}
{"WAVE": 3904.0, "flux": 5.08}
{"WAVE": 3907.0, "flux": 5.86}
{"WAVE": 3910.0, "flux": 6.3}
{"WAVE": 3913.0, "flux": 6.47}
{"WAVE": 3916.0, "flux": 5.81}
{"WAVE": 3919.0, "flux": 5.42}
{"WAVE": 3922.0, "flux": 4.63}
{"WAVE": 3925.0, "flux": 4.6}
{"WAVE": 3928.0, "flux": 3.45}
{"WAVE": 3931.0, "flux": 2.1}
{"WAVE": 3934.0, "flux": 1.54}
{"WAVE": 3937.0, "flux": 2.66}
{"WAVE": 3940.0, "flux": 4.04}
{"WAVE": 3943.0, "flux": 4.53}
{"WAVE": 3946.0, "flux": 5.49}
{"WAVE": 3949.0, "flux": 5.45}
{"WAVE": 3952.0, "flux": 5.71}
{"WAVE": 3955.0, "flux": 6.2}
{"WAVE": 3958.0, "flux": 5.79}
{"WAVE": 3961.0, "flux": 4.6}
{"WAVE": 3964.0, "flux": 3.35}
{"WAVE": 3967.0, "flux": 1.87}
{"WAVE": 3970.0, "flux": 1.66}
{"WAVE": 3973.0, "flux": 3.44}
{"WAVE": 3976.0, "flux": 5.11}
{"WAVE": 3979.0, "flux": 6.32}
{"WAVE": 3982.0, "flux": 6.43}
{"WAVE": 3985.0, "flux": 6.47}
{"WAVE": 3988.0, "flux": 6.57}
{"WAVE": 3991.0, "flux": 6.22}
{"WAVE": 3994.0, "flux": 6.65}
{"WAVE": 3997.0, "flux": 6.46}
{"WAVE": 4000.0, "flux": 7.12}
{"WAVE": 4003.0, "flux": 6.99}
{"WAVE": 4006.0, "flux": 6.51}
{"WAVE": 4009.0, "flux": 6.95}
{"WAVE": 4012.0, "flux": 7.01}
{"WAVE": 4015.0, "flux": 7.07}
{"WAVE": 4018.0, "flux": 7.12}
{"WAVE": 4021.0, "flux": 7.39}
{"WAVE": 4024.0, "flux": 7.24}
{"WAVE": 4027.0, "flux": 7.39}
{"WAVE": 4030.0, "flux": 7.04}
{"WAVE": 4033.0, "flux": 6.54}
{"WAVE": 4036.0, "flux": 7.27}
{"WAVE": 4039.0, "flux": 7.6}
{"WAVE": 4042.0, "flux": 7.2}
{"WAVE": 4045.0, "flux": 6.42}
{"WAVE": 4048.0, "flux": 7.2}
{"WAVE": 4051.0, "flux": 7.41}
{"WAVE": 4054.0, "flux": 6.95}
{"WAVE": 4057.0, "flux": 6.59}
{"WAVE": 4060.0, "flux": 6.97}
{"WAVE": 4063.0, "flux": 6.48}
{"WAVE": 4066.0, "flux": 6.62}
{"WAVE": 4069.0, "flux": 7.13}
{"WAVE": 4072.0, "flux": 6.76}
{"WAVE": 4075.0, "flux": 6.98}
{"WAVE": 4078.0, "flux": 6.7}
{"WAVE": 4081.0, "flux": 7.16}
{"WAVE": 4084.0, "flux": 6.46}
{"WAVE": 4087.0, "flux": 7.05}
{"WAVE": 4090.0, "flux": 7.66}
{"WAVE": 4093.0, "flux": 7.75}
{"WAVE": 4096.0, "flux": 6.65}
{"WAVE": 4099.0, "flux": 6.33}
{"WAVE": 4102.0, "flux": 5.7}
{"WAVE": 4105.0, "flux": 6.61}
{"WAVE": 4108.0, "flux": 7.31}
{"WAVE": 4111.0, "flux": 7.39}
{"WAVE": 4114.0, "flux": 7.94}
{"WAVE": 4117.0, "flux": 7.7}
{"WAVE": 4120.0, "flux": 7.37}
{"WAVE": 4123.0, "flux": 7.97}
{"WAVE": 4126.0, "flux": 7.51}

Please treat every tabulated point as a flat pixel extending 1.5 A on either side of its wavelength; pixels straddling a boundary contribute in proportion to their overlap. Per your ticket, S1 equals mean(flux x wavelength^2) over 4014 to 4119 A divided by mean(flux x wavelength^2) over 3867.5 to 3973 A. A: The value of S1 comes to 1.6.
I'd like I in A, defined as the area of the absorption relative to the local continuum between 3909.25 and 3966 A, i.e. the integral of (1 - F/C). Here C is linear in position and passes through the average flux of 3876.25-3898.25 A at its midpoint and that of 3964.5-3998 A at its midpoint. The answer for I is 7.4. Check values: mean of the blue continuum 5.46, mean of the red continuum 5.13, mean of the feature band 4.59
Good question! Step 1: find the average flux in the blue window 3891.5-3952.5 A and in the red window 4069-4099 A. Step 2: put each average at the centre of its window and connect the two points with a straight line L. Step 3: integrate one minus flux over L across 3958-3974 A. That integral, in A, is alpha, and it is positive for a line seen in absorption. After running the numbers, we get 6.4 A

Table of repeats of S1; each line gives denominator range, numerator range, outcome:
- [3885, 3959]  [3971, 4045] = 1.41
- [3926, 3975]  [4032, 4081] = 1.88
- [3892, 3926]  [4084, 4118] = 1.39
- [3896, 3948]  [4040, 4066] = 1.57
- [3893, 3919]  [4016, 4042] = 1.31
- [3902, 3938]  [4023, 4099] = 1.66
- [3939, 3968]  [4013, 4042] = 1.57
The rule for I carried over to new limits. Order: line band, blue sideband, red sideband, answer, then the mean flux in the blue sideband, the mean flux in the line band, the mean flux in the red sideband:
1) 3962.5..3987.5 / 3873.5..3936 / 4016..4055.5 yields 7.19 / 5.04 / 4.42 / 7.14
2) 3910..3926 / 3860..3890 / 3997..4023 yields 1.56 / 5.68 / 5.5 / 6.99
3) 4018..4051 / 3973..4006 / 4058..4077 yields -2.73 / 6.3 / 7.14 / 6.81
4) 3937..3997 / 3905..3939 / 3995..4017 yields 7.64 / 4.44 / 5.02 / 6.87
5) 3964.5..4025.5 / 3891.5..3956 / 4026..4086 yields 0.63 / 4.9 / 5.99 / 6.94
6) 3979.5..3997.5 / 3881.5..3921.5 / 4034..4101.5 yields -0.49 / 5.57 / 6.46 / 6.95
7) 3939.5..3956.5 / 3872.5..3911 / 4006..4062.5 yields 2.34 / 5.56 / 5.31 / 7.05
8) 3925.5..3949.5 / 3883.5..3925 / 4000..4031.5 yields 9.46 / 5.48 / 3.62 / 7.07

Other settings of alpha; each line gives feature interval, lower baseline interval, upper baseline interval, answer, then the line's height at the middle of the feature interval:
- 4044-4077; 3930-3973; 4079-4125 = -3.3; 6.25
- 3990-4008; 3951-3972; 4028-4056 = -3.9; 5.49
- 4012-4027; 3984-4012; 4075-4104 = -1.1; 6.72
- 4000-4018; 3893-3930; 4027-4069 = -1.2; 6.51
